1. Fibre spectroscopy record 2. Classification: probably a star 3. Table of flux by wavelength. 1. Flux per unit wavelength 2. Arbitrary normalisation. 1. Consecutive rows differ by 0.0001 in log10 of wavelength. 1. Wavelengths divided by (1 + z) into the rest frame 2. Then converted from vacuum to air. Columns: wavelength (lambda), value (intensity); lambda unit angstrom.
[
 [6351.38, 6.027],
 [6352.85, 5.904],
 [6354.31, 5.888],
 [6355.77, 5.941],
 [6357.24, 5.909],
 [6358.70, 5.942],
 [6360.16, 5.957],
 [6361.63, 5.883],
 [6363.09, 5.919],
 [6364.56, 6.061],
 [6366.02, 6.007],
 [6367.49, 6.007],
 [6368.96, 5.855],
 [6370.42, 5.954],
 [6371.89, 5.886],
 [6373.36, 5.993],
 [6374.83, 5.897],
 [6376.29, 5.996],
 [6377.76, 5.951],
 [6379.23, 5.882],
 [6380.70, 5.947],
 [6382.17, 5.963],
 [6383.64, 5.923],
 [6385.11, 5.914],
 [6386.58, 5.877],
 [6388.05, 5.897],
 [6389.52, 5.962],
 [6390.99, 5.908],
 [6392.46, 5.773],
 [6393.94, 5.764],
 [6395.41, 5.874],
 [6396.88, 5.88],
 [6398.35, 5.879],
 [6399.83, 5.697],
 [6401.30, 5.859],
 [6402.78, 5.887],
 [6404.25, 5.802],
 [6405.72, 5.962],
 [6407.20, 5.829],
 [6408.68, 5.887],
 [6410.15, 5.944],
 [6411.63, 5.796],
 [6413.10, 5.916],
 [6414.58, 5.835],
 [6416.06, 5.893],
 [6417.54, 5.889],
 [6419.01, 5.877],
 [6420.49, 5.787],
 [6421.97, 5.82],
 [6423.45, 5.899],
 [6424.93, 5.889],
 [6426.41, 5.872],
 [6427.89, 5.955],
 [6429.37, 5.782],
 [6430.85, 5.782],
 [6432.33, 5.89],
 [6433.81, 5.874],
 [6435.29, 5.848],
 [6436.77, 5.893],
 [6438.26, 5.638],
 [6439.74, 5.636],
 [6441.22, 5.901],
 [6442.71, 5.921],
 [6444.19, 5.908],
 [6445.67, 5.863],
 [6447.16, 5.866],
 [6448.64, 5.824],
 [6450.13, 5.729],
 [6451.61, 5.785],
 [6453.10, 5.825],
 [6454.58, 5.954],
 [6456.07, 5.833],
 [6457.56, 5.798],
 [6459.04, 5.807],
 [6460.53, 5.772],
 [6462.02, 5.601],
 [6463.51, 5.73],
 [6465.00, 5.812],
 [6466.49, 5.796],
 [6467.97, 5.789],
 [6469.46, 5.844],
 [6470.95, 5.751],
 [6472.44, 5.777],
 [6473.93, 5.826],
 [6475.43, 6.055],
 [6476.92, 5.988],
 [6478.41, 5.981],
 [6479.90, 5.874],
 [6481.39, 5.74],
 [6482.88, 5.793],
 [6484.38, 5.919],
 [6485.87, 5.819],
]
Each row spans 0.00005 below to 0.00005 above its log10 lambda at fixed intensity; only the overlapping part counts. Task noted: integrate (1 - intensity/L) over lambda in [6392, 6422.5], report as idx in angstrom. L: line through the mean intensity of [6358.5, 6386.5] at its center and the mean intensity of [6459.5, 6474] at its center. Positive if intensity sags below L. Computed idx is 0.1 angstrom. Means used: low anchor 5.94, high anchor 5.77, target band 5.85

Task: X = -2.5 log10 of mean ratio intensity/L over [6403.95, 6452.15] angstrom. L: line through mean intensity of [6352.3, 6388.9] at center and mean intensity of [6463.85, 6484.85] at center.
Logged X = 0.007 mag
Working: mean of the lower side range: 5.94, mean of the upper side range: 5.85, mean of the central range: 5.85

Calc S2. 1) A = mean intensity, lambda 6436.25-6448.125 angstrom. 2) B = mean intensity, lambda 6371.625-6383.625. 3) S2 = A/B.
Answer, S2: 1.0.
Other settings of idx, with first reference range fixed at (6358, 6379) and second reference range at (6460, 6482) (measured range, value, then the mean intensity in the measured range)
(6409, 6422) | 0.1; 5.87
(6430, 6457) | 0.1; 5.83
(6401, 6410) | 0.0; 5.88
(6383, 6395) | 0.1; 5.88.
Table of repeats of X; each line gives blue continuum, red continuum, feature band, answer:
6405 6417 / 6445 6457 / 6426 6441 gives 0.01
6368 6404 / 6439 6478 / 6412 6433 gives 0.00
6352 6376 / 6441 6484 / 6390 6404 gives 0.01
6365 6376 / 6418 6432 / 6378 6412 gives 0.01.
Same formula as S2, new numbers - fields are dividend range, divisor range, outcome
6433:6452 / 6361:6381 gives 0.98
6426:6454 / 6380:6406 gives 0.99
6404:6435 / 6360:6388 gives 0.99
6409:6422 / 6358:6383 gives 0.99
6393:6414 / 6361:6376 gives 0.98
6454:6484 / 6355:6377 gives 0.98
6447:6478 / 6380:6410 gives 0.99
